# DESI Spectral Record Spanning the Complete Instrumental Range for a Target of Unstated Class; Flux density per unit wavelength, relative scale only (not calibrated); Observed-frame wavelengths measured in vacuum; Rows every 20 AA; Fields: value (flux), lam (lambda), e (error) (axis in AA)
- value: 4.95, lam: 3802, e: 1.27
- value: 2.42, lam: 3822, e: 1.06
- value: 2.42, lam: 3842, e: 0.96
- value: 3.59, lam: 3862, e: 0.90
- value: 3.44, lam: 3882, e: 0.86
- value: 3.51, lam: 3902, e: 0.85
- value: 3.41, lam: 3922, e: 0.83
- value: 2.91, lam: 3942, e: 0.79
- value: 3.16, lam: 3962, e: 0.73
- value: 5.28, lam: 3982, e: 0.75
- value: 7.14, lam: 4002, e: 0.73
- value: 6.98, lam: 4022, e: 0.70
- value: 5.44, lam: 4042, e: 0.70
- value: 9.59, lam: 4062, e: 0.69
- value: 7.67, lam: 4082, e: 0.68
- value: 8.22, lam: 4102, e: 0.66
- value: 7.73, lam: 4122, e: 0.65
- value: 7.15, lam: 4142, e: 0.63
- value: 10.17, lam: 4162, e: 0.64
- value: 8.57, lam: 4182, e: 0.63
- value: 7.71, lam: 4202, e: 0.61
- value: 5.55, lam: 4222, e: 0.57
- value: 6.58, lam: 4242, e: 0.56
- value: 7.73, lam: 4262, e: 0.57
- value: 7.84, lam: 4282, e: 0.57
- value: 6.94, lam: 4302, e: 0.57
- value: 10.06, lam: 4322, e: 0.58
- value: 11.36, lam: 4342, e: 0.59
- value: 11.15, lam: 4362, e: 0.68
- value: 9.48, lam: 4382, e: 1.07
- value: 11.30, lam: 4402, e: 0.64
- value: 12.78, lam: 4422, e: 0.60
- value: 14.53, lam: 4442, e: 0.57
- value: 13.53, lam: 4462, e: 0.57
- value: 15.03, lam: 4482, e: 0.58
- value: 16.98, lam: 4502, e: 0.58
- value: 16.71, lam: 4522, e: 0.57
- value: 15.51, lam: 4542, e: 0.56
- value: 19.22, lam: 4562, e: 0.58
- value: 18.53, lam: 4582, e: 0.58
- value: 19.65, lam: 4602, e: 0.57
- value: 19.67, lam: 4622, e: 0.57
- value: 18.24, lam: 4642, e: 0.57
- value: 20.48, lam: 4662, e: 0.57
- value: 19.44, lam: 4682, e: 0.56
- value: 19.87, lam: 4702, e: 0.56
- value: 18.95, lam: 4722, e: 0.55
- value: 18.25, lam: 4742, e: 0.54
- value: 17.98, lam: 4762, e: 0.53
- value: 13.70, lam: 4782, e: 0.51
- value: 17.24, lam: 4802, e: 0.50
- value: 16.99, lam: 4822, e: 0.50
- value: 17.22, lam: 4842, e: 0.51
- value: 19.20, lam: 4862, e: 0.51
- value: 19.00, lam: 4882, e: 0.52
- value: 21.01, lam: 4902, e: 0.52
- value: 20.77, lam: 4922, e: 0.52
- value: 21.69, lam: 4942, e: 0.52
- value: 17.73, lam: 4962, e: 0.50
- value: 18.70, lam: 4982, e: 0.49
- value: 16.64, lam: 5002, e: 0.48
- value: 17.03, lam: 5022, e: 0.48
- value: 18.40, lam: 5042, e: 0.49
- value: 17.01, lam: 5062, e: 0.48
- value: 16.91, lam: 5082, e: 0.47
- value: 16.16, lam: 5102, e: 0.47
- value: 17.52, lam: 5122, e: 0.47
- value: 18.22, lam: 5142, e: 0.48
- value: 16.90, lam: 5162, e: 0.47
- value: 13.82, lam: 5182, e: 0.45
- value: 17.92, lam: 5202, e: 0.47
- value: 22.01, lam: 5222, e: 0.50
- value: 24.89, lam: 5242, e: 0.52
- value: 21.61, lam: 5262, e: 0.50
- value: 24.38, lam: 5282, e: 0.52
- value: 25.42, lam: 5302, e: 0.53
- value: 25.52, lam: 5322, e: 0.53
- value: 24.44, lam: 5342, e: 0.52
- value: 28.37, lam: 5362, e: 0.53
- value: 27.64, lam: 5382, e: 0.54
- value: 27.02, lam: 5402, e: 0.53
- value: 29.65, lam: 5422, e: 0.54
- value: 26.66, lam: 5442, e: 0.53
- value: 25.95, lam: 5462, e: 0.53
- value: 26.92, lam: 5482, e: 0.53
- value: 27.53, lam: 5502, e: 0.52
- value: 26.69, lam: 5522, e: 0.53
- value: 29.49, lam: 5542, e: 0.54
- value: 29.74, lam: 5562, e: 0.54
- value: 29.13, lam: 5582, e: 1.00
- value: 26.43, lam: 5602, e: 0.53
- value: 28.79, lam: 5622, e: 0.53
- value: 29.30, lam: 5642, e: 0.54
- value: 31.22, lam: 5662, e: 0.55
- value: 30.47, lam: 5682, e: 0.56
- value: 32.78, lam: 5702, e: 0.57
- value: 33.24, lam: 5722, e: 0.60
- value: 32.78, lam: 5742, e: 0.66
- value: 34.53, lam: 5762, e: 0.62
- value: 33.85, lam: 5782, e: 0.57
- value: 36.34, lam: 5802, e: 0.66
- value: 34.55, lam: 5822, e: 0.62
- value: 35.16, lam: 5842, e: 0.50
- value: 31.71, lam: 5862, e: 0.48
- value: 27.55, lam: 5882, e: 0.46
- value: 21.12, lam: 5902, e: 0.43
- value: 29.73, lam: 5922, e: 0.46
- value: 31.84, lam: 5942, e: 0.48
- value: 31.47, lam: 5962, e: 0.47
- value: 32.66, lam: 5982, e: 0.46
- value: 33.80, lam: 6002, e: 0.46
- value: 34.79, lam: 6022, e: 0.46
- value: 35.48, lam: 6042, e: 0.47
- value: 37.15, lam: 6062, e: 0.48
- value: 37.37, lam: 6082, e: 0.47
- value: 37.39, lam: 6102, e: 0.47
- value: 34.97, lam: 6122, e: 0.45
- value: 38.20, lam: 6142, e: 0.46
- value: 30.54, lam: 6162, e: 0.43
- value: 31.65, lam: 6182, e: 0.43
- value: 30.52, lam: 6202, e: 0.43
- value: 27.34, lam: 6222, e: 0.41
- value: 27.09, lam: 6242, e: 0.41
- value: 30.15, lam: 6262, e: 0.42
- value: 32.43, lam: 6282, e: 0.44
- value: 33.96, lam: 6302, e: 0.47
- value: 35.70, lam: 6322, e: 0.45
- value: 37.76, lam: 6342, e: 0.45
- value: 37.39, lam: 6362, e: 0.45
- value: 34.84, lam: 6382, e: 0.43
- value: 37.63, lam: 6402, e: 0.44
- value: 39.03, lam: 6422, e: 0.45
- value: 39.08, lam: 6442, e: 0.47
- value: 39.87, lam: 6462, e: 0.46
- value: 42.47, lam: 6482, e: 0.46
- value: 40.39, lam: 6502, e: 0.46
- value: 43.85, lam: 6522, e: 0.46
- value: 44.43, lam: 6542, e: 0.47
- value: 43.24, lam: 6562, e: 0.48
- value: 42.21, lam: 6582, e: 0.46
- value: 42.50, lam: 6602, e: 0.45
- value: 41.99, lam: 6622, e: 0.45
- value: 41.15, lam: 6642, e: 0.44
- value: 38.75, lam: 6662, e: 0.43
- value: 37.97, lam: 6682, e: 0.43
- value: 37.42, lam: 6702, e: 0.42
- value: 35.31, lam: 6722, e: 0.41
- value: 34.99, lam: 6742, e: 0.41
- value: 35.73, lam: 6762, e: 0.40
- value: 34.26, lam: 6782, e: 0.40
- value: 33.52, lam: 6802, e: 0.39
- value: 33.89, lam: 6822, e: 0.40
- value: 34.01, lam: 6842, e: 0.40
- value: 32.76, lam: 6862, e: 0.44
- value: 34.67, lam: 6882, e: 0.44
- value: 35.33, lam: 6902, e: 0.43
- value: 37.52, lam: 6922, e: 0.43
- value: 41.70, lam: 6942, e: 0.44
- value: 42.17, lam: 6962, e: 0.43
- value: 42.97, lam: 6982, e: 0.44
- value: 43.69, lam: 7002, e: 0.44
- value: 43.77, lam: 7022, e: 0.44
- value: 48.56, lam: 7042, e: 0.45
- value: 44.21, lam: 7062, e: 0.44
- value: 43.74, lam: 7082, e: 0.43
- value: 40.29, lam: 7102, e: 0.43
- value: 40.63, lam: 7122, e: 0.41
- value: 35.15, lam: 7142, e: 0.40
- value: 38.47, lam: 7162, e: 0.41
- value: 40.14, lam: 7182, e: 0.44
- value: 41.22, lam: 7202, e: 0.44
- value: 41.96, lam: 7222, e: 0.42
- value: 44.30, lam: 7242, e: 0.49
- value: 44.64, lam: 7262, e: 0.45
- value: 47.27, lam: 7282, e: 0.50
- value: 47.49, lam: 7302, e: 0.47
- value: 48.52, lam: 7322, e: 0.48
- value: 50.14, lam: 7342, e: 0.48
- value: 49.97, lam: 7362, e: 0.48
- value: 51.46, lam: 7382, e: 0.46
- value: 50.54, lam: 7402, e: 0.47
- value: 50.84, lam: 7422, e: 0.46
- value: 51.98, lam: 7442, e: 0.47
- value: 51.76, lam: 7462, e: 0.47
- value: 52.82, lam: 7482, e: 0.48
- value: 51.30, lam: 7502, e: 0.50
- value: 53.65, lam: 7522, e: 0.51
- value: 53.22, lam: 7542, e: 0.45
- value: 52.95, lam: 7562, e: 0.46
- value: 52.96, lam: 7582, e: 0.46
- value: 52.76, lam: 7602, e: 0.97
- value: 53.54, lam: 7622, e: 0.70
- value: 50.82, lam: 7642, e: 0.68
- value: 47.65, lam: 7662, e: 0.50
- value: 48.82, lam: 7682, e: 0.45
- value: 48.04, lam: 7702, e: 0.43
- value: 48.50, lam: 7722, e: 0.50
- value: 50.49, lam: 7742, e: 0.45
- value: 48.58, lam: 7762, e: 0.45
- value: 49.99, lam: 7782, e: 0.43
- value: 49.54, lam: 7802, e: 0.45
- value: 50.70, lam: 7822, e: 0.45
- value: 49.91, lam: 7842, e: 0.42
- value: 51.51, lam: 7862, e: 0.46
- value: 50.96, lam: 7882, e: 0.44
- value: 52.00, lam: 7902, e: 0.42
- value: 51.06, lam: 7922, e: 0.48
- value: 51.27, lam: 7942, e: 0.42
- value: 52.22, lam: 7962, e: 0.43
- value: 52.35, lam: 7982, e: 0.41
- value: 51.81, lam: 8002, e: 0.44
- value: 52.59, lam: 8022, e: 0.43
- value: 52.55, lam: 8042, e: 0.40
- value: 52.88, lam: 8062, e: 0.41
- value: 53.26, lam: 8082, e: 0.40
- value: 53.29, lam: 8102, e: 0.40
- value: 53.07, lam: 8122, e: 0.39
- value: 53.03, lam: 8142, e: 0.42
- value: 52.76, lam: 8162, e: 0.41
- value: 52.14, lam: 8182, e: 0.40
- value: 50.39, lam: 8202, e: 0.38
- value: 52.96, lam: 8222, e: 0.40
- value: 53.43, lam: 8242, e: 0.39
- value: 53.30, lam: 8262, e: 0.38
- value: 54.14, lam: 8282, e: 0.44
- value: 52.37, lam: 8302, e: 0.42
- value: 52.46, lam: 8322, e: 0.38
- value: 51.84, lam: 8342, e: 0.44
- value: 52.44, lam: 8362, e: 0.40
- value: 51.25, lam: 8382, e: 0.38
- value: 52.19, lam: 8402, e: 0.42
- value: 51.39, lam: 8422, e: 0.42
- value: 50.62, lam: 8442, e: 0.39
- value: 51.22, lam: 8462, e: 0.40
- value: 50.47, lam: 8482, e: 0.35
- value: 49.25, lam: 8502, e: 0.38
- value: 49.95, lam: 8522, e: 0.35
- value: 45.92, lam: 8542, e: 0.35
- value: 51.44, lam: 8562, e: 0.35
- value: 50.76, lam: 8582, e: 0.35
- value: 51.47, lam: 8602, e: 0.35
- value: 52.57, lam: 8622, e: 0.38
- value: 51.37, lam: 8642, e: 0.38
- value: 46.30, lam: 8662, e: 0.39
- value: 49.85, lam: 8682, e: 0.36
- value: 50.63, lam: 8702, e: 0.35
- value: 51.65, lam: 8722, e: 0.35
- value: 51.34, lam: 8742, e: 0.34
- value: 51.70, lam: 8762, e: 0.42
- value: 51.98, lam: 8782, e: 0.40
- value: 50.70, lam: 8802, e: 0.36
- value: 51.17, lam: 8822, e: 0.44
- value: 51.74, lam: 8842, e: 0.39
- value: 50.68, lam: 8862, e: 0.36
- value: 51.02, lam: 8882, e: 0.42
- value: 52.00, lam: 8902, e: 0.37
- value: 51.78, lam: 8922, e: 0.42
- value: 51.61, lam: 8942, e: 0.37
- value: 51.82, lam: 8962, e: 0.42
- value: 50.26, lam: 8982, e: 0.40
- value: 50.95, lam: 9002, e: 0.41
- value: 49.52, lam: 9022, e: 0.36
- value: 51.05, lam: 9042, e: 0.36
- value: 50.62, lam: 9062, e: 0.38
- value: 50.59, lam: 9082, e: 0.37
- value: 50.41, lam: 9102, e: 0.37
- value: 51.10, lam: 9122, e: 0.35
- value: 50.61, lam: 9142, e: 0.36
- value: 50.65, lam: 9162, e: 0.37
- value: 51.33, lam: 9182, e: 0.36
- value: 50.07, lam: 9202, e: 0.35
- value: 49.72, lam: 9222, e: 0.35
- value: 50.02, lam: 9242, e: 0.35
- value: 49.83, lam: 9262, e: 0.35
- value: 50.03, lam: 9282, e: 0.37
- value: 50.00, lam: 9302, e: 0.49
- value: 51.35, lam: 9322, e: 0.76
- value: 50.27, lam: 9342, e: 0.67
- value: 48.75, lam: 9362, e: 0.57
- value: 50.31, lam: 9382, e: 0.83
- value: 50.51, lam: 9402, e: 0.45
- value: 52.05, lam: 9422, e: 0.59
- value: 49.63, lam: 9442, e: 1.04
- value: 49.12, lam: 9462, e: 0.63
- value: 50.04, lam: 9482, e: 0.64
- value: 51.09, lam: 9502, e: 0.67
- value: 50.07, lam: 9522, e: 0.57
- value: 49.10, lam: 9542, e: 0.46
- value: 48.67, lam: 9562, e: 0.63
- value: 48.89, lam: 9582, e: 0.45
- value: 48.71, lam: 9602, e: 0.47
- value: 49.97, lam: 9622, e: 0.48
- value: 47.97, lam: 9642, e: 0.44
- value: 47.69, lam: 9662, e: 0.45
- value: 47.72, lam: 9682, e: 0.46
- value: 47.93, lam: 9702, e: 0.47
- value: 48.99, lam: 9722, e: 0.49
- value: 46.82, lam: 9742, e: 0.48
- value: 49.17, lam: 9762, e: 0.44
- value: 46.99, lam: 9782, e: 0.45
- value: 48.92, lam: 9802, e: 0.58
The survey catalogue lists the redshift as 0.000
